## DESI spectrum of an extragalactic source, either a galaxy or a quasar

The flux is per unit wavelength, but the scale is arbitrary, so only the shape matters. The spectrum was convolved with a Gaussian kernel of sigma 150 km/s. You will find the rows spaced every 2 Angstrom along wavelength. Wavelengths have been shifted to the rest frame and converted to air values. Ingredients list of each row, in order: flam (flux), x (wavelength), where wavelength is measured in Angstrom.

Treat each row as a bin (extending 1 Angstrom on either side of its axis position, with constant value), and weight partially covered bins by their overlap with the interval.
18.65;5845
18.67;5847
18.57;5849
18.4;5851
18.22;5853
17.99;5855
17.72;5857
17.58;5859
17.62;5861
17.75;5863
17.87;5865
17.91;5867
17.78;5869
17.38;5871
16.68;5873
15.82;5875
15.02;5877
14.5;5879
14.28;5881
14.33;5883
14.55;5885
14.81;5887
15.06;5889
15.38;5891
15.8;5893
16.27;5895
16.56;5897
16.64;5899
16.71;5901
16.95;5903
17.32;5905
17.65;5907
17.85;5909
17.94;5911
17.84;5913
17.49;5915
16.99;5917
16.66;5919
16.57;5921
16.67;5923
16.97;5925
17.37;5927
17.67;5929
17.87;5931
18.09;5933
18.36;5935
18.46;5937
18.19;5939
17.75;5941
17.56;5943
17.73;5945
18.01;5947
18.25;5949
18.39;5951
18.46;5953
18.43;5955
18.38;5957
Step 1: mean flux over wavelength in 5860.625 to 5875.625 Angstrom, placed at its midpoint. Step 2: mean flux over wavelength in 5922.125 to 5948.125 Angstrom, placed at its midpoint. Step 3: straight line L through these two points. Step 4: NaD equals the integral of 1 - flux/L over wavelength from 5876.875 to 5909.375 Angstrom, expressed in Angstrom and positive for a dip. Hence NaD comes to 3.10 Angstrom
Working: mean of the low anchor 17.4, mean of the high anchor 17.8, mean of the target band 15.8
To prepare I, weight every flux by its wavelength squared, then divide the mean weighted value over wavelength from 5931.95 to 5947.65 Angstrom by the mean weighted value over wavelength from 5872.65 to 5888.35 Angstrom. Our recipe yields 1.2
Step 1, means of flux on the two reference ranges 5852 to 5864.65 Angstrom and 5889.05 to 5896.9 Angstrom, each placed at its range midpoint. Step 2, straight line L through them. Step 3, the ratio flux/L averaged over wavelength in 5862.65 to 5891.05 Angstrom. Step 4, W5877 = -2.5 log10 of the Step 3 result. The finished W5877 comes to 0.06 mag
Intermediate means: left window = 17.8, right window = 15.8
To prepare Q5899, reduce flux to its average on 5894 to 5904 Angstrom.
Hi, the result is 16.6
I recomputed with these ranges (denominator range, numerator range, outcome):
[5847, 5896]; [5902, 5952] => 1.08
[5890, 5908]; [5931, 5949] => 1.10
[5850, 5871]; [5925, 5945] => 1.03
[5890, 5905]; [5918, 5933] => 1.06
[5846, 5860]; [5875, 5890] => 0.82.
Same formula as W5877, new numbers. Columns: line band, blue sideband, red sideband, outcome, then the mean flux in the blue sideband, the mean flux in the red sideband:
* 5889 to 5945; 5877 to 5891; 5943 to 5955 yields -0.051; 14.7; 18.1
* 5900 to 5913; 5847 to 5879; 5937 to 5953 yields 0.020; 17.4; 18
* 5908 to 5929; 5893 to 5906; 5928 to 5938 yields 0.013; 16.7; 18.1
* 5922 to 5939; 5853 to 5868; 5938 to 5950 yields 0.011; 17.8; 17.9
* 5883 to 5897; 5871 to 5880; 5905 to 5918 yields 0.079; 15.7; 17.6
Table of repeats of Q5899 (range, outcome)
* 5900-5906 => 17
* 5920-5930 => 17.1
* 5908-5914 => 17.9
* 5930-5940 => 18.2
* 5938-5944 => 17.8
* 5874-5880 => 15.1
